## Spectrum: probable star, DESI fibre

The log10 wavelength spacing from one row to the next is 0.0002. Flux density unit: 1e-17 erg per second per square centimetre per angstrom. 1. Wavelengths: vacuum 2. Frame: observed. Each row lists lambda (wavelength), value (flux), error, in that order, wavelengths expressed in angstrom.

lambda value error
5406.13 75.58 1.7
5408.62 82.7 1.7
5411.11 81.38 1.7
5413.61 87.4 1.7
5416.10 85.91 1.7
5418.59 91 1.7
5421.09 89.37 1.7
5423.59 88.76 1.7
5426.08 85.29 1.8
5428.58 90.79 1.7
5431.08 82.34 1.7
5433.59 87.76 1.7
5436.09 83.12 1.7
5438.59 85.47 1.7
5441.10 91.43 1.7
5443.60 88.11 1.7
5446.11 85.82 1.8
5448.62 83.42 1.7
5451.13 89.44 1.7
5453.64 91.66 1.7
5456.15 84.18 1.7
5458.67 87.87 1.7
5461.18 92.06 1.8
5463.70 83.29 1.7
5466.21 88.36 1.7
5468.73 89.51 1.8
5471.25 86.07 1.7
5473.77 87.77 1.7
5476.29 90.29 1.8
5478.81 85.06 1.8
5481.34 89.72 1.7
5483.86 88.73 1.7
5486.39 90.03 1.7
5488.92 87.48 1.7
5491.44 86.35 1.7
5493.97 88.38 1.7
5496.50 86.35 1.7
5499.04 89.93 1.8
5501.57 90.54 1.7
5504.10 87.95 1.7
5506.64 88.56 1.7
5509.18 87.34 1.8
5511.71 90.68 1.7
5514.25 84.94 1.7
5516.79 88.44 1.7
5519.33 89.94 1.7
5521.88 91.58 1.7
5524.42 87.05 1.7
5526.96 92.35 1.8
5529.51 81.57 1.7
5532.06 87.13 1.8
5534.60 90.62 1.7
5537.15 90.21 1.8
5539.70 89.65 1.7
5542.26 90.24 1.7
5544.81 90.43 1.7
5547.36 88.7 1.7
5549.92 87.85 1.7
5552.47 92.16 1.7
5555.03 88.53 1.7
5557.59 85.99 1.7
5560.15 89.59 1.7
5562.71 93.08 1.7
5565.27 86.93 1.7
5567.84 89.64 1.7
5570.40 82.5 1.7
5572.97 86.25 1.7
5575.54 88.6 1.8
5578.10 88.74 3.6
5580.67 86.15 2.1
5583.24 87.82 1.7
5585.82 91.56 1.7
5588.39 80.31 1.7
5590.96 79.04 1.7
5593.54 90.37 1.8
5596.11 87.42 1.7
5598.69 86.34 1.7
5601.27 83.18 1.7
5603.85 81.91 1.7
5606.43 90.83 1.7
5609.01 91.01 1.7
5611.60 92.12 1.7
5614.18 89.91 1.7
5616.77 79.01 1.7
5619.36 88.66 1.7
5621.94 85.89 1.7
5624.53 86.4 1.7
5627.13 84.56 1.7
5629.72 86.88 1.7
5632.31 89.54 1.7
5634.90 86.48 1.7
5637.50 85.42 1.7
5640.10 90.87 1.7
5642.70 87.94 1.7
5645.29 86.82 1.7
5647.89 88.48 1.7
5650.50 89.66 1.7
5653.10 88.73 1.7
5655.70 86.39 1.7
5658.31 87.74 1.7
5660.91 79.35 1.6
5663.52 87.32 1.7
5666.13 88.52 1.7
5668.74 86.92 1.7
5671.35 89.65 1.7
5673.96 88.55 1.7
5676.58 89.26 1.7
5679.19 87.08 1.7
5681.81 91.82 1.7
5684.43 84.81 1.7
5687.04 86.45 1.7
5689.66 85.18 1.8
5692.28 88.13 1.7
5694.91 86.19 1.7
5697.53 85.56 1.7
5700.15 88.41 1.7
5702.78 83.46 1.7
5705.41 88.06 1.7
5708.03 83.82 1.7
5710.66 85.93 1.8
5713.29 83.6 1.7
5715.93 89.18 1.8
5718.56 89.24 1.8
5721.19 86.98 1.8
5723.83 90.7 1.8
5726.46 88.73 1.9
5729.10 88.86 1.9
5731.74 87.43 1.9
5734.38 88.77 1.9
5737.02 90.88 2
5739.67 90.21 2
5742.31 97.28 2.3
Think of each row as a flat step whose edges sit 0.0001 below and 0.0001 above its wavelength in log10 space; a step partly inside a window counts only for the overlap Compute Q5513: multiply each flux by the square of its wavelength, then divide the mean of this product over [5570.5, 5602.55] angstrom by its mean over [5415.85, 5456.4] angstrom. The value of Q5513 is 1.04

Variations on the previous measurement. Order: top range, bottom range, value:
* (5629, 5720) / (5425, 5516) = 1.07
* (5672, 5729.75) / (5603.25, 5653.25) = 1.02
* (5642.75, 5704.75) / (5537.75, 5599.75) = 1.03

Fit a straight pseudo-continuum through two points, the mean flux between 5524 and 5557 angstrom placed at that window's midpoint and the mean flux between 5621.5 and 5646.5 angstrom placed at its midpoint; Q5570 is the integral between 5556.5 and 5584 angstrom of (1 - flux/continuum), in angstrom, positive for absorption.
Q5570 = 0.2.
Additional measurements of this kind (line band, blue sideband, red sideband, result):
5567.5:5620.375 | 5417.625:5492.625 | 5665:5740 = 0.6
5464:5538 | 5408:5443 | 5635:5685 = -1.1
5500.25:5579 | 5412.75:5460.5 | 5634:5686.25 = -1.0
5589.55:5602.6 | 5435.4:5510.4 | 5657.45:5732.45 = 0.3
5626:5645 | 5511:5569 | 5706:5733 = 0.2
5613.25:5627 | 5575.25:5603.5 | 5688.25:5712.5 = 0.1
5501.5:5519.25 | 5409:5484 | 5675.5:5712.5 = -0.2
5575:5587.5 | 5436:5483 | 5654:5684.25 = -0.1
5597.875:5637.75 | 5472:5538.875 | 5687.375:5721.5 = 0.2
